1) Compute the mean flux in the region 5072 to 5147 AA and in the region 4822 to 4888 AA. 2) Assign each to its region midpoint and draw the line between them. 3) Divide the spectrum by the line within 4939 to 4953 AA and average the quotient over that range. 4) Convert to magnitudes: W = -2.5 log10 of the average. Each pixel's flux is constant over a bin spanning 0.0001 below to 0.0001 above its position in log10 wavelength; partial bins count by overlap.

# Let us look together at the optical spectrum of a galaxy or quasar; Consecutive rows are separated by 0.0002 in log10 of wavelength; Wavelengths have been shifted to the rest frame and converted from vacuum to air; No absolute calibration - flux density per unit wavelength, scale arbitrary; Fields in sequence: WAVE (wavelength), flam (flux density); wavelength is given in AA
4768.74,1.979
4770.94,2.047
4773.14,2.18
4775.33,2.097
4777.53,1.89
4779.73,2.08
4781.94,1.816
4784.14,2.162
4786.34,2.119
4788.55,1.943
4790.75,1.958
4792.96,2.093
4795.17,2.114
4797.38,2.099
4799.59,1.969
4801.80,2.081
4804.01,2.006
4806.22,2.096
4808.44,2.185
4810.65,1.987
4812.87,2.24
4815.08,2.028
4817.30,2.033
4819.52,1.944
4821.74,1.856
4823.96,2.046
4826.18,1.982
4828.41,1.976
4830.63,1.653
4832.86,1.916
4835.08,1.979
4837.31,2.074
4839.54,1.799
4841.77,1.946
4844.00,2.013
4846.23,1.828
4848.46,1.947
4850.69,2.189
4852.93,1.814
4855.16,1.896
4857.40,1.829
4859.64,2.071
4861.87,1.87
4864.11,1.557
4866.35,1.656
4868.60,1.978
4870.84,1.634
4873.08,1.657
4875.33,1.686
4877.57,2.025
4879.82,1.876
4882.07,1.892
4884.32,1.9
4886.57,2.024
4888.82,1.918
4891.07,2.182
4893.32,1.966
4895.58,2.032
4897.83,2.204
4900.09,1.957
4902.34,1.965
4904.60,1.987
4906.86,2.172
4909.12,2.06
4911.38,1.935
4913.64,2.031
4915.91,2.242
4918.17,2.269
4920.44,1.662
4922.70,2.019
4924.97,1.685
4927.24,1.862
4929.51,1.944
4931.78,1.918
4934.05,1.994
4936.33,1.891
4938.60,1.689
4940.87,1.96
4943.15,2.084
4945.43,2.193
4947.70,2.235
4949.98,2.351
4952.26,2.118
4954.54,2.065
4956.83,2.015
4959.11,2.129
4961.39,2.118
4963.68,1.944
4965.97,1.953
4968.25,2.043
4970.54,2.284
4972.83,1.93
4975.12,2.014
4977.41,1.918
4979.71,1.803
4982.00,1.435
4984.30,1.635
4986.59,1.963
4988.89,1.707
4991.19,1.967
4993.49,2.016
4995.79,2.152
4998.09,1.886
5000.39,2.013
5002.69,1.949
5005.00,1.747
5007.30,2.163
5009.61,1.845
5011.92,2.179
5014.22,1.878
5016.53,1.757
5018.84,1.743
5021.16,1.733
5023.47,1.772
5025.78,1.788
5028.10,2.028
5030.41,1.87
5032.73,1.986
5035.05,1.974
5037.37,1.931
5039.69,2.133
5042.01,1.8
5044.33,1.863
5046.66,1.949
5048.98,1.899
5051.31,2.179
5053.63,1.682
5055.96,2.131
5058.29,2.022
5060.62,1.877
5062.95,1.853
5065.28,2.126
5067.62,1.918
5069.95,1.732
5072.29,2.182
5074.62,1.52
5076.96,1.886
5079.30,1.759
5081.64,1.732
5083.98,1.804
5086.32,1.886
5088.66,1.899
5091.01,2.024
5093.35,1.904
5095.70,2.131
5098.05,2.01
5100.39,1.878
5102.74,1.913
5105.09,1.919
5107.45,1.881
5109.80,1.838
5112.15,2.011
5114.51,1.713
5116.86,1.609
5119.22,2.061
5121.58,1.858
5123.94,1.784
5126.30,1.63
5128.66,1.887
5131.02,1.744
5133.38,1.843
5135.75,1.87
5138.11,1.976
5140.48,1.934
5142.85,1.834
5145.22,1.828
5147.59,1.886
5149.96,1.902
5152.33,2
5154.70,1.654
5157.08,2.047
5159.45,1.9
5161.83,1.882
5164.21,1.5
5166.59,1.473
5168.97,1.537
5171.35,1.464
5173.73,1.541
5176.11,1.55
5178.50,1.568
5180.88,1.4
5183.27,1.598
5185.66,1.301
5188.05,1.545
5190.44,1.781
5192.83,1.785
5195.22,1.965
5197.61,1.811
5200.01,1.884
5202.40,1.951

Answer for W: -0.14 mag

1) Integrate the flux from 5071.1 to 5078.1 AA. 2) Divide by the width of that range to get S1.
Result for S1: 1.86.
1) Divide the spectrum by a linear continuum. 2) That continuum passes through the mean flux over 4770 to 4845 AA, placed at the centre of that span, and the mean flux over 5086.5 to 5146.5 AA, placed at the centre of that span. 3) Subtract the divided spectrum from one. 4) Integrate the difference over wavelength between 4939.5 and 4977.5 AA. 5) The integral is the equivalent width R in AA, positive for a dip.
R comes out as -2.6 AA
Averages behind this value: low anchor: 2.01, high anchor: 1.88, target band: 2.08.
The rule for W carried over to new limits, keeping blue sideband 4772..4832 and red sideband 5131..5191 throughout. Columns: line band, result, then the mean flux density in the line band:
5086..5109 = -0.10 mag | 1.94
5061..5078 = -0.06 mag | 1.89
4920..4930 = 0.04 mag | 1.84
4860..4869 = 0.11 mag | 1.77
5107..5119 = -0.04 mag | 1.83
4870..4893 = 0.04 mag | 1.89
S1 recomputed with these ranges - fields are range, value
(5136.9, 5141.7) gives 1.95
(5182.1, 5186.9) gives 1.45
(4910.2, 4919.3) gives 2.12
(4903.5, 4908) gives 2.08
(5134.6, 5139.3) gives 1.92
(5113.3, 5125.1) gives 1.8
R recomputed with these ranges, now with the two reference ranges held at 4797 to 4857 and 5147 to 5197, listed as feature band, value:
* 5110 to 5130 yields -1.1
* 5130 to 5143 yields -1.2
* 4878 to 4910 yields -1.5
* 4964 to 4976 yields -1.2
